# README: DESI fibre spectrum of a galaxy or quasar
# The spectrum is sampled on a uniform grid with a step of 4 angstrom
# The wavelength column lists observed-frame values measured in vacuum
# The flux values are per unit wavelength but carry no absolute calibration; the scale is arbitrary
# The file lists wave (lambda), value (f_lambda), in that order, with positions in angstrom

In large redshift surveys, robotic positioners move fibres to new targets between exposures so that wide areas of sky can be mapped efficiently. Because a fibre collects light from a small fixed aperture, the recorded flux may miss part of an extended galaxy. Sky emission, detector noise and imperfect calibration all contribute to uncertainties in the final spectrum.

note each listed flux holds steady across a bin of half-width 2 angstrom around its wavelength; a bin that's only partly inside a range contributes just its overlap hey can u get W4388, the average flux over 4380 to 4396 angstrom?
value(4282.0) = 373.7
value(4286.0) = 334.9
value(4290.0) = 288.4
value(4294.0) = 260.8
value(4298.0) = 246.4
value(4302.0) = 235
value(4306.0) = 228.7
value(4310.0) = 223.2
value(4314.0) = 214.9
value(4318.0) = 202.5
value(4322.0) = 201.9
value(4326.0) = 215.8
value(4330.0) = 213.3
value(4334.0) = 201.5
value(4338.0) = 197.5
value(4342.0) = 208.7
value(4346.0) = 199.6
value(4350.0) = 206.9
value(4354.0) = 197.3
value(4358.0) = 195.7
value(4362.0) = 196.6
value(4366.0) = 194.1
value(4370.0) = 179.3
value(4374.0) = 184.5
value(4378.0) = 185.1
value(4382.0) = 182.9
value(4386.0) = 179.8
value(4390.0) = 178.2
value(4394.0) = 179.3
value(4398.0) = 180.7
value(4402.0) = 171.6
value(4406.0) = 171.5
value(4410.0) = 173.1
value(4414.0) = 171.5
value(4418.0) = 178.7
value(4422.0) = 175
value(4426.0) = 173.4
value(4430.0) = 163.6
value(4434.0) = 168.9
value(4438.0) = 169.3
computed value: 180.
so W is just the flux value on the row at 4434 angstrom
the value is 168.9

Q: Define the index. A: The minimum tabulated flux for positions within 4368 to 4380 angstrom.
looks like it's 179.3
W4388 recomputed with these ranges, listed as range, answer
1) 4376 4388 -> 183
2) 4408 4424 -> 175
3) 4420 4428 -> 174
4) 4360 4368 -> 195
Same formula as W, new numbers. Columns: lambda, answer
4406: 171.5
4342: 208.7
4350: 206.9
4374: 184.5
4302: 235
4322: 201.9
